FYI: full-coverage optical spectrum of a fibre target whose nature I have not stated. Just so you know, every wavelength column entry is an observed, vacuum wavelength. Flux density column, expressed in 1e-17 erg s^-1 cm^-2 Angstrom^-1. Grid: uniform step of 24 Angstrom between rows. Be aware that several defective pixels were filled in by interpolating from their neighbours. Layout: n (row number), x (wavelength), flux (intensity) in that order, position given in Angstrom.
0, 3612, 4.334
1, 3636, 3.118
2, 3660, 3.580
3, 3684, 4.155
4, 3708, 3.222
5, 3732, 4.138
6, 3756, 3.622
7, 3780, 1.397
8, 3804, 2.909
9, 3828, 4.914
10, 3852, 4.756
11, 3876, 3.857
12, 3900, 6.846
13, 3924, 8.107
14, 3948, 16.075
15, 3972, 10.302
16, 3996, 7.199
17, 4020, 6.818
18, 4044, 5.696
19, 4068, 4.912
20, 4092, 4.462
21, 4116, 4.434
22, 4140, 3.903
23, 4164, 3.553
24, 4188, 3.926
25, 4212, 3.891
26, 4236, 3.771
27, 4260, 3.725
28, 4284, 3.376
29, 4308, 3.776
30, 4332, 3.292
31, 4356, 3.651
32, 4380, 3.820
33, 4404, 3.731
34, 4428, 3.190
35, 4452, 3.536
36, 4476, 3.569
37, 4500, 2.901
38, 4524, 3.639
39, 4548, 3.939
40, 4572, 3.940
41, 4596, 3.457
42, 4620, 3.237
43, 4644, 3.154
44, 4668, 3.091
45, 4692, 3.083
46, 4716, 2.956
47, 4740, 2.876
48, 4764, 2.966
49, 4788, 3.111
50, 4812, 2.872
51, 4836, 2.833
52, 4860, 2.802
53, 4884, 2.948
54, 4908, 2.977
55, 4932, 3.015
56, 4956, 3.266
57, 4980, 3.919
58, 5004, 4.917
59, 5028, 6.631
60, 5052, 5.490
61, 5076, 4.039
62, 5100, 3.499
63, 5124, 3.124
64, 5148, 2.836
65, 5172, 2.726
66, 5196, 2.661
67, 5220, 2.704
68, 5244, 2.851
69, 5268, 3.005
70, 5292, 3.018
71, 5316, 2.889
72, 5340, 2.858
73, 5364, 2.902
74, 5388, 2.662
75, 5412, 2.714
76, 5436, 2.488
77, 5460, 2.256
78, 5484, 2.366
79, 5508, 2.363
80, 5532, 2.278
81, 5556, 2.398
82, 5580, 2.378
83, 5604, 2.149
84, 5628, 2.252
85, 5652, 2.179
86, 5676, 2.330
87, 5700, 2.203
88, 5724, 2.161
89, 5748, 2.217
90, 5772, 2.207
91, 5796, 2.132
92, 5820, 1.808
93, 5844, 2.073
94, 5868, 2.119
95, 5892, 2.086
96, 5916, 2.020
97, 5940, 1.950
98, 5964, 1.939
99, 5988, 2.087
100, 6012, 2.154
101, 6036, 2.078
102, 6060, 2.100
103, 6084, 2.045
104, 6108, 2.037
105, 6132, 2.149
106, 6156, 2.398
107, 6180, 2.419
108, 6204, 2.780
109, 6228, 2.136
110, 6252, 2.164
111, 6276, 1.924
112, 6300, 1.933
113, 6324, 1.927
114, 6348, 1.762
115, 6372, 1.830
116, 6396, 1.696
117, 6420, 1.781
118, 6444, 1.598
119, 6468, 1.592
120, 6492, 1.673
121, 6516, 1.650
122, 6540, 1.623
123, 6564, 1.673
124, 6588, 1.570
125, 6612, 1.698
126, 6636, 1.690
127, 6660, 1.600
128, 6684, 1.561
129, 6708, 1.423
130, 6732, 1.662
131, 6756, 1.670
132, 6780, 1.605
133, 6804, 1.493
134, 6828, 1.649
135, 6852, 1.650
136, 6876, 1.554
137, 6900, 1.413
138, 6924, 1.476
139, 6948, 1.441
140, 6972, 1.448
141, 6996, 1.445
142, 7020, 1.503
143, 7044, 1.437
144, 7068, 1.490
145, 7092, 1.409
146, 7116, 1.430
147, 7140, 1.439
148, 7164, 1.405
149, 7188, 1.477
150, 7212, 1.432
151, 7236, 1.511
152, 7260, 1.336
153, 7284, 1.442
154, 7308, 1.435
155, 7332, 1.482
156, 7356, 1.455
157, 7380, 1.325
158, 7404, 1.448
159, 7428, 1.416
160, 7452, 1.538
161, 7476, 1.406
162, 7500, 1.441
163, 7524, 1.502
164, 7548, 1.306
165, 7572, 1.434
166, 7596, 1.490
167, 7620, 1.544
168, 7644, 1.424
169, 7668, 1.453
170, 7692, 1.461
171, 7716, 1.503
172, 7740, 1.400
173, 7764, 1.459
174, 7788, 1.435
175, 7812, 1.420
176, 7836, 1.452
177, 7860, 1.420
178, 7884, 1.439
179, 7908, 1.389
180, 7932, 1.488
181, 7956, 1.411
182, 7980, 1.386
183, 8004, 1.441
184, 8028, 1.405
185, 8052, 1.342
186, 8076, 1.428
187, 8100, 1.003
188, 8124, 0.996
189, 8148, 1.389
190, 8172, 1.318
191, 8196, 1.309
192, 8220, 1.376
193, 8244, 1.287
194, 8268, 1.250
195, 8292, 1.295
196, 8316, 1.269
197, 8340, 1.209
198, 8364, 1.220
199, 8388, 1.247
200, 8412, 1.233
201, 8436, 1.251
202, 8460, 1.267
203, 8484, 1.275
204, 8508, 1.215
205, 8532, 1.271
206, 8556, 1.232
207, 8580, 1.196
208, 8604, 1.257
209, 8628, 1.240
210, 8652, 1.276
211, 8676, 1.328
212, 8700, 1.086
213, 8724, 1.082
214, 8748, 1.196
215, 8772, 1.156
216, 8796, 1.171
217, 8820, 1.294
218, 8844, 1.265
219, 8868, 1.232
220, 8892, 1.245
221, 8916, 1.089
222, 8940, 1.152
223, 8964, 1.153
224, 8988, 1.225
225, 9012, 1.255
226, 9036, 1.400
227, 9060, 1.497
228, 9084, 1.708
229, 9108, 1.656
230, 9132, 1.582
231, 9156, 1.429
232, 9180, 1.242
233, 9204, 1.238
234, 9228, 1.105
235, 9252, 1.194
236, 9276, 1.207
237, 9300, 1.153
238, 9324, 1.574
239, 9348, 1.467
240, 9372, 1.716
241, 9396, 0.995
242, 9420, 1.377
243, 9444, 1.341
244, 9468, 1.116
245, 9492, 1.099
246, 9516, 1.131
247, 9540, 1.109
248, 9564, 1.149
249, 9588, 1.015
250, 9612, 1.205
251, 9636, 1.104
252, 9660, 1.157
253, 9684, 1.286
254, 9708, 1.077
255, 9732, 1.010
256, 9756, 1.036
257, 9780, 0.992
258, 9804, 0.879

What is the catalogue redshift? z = 2.248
